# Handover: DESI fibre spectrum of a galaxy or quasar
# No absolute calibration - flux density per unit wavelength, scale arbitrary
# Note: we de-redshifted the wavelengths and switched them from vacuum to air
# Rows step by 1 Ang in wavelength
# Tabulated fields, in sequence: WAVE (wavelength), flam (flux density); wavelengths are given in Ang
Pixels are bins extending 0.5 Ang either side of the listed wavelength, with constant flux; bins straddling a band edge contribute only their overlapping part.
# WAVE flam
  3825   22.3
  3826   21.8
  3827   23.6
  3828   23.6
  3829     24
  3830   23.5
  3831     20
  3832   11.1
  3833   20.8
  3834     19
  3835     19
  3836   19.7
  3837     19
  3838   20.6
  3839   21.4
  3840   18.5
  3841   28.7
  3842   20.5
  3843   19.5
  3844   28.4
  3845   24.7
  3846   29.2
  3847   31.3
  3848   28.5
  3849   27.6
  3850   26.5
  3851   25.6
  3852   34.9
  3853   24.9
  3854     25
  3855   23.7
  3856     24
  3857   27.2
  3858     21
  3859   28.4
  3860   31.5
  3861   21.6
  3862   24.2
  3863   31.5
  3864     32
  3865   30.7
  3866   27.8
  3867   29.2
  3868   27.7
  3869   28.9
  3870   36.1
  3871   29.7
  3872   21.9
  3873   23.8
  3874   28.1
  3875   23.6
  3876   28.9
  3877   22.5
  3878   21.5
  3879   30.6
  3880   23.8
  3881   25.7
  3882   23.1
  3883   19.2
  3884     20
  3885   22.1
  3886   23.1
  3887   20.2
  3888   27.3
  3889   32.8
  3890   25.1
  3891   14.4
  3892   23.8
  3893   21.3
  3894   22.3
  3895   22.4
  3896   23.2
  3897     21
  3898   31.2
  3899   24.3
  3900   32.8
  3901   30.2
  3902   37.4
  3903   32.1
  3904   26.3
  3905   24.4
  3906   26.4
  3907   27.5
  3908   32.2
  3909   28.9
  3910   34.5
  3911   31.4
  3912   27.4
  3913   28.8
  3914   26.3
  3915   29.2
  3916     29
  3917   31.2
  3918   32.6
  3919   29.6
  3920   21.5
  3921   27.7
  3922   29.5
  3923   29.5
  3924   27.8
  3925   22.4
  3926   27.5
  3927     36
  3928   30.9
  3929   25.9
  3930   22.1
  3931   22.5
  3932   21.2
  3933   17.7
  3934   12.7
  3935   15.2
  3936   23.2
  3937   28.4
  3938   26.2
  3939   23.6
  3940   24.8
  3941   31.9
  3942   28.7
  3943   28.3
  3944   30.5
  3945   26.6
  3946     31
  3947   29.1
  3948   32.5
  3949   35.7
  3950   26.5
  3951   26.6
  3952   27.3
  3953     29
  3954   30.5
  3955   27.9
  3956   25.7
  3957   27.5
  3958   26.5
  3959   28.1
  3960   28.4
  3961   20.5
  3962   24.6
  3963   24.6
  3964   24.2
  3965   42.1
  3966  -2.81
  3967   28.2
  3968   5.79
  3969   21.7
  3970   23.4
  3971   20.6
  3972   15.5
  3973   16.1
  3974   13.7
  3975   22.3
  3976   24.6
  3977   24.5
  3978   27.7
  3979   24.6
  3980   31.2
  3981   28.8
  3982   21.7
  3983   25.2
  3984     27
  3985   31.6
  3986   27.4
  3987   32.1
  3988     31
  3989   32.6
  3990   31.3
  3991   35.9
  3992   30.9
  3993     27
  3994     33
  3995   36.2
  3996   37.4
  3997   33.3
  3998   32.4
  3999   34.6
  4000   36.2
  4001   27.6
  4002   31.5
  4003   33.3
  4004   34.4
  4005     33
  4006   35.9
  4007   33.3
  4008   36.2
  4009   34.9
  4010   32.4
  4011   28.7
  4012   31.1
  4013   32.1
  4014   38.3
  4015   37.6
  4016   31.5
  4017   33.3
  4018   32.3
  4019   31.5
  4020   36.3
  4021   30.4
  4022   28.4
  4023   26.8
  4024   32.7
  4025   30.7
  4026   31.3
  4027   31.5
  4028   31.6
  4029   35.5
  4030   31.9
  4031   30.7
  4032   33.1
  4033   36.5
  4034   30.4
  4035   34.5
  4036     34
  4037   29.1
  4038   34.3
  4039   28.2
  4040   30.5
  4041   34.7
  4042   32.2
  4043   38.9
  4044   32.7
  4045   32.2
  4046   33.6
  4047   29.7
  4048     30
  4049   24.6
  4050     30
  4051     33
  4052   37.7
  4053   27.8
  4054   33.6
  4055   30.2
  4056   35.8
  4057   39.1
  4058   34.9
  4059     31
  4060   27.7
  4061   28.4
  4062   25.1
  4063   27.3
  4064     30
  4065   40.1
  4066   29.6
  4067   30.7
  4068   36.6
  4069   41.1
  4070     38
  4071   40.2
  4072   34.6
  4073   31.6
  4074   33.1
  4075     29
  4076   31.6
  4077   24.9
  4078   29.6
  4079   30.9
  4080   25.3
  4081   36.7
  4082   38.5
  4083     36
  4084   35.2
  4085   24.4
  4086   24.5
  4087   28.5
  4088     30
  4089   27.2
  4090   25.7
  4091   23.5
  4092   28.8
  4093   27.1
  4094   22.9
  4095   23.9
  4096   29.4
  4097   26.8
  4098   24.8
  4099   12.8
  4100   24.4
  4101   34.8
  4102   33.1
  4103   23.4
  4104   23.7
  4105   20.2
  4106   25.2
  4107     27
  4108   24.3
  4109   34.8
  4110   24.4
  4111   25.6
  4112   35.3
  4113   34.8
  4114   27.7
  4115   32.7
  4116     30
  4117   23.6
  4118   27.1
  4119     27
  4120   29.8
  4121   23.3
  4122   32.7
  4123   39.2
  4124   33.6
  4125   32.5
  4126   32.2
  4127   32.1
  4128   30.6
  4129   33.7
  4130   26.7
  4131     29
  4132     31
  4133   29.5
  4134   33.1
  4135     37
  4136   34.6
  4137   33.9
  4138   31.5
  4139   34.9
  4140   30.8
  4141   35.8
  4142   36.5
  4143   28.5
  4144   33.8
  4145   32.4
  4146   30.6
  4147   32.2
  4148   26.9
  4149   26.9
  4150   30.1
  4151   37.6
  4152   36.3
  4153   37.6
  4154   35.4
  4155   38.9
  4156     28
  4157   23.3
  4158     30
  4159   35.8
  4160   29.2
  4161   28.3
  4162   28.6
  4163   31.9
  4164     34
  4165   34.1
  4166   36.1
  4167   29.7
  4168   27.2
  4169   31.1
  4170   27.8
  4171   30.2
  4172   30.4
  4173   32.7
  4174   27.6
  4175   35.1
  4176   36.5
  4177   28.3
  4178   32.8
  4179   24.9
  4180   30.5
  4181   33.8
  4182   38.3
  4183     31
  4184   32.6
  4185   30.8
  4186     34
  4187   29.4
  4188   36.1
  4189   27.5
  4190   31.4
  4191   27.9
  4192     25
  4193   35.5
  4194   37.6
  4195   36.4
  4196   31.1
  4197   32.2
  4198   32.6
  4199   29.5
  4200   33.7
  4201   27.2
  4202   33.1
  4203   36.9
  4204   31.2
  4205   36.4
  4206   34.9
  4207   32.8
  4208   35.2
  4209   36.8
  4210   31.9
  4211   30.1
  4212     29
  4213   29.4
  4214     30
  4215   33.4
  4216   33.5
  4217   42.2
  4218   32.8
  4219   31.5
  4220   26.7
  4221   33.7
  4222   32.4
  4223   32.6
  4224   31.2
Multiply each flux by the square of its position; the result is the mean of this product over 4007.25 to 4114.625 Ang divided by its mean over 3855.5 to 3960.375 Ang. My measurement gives 1.2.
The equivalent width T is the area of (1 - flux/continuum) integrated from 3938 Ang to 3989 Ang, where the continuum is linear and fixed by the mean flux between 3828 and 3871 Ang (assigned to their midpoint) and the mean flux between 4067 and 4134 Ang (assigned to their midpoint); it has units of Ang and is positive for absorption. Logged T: 2.6 Ang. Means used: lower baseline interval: 25.2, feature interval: 25.8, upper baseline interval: 29.6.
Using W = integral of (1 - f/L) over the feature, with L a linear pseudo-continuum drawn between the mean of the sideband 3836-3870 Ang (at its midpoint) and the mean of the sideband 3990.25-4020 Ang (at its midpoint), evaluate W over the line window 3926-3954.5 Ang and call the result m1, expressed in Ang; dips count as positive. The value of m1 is 3.5 Ang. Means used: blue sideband 26.2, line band 26.6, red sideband 33.3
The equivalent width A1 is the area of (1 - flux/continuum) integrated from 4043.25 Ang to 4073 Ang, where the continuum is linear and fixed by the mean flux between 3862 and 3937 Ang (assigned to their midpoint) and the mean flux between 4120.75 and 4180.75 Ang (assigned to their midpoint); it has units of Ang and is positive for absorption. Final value -2.8 Ang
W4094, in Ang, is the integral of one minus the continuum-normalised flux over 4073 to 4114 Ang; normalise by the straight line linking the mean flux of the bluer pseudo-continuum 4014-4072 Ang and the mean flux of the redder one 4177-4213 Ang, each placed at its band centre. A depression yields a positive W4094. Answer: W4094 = 5.5 Ang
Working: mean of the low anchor 32.5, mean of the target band 28.1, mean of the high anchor 32.2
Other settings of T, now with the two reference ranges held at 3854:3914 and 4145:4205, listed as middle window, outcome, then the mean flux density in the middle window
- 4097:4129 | 2.2 Ang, 28.5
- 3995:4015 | -3.5 Ang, 33.7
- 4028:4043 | -1.8 Ang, 32.7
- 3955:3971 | 2.6 Ang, 23.3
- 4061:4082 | -1.7 Ang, 32.4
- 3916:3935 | 1.0 Ang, 25.8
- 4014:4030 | -1.8 Ang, 32.3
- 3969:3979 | 2.5 Ang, 21.2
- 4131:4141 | -0.6 Ang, 32.9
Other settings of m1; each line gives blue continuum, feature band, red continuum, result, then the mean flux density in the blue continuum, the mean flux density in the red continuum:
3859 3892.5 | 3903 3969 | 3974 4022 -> 4.3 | 25.9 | 31.2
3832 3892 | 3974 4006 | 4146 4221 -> -2.7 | 25.1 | 32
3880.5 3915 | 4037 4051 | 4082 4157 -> -1.5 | 26.2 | 29.9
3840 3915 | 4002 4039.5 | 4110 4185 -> -4.5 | 26.5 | 31.5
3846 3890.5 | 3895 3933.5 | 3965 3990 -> -3.9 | 26.5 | 23.6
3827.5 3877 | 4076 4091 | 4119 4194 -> 0.3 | 25.2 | 31.7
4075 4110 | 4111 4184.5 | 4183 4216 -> -3.9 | 27.6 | 32.2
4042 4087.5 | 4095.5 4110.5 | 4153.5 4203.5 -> 2.8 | 32.1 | 31.6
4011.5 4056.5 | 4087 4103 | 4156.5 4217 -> 2.9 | 32.3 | 31.8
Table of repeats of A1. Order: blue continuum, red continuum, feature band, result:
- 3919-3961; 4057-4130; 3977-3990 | -0.4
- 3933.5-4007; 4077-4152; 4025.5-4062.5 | -4.6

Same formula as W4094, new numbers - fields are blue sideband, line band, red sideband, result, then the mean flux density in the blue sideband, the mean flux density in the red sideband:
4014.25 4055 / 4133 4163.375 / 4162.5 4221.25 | -0.2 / 32.1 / 32.1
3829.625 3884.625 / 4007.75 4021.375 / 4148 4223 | -2.4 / 25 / 32.1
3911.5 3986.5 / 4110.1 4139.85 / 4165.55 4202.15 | -1.0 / 25.6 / 31.5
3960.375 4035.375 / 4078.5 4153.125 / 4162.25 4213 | 2.9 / 29.3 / 32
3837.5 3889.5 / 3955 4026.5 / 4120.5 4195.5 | -0.4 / 25.9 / 31.9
